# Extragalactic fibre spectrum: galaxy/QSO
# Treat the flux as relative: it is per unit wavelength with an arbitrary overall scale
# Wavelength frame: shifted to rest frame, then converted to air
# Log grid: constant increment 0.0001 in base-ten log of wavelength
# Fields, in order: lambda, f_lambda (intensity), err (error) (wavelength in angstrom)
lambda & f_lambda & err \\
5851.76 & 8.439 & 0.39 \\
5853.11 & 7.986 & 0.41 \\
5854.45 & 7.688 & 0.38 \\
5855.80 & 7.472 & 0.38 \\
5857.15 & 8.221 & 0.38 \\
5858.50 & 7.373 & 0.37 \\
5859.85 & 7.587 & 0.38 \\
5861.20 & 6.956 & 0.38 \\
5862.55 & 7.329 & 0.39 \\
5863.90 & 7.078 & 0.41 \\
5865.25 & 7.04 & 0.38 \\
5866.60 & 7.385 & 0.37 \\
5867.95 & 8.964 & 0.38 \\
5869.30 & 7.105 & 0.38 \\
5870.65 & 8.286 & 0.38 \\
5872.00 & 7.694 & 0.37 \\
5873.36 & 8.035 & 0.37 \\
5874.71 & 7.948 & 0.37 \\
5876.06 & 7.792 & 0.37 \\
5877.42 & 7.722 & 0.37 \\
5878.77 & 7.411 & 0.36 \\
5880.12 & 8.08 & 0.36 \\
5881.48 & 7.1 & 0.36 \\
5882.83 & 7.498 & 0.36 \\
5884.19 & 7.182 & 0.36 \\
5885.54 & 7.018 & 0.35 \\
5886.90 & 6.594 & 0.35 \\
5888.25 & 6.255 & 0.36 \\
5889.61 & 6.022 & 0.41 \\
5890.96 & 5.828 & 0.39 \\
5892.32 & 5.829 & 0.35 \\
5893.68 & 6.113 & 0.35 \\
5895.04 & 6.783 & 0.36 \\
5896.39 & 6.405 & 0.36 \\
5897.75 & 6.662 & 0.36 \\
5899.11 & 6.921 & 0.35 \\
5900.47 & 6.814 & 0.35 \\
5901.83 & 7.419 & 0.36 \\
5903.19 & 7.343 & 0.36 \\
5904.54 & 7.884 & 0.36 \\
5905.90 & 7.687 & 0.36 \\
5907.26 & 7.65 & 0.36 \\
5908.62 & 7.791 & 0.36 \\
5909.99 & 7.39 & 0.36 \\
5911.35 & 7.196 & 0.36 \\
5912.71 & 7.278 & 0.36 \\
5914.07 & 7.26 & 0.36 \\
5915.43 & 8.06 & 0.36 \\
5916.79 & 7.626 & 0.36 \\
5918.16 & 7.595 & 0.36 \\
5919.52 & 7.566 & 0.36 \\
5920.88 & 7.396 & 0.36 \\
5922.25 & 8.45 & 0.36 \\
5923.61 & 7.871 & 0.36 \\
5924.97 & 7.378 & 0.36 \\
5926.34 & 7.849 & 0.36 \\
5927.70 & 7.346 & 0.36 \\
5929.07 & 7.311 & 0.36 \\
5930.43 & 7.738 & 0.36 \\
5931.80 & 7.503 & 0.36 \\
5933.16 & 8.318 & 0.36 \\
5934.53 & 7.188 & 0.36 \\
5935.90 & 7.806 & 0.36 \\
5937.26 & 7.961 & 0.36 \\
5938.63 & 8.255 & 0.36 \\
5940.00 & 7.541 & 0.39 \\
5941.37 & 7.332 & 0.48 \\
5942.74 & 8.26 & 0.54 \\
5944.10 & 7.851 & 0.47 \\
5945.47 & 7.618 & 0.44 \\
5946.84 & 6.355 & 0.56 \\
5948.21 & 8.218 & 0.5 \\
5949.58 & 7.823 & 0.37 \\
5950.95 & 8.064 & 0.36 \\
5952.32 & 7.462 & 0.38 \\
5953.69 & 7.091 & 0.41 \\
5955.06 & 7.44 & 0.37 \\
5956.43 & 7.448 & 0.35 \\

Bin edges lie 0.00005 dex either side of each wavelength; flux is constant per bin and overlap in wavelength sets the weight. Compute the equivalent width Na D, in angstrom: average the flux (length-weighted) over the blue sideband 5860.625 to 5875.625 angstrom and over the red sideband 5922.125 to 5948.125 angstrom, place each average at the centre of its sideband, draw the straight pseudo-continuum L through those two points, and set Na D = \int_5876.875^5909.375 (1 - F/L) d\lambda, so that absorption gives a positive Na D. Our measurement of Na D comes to 2.8 angstrom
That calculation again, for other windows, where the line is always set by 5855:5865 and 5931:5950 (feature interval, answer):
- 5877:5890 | 0.7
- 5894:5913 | 0.9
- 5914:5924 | -0.2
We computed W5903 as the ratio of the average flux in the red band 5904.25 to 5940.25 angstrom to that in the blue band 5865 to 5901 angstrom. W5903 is 1.07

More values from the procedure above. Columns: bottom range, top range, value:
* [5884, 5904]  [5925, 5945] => 1.17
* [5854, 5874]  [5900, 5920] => 0.99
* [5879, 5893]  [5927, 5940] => 1.14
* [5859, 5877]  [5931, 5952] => 1.01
